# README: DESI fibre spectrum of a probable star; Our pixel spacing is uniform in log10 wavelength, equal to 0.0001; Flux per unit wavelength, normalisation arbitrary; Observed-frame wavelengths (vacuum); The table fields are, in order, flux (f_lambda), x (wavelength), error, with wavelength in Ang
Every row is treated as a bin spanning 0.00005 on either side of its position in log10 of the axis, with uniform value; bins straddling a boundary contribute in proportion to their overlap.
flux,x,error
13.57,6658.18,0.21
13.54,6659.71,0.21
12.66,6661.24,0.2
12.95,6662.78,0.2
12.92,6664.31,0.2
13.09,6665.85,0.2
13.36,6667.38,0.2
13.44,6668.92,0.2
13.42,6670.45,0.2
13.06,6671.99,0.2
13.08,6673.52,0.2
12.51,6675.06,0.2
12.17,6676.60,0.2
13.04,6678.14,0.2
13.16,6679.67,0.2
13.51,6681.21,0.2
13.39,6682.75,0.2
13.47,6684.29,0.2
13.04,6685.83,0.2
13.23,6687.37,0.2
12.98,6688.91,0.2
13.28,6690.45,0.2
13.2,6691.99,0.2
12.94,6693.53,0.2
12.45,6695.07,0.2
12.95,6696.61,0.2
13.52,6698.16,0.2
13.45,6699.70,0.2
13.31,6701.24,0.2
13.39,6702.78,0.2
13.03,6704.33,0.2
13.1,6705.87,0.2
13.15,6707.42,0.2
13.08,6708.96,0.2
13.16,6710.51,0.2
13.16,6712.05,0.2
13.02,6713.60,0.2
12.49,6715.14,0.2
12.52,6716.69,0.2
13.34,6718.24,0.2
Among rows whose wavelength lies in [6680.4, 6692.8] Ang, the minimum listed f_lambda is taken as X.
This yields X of 12.98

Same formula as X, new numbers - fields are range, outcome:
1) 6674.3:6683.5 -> 12.17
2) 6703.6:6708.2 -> 13.03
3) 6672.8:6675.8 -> 12.51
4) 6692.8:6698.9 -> 12.45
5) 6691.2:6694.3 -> 12.94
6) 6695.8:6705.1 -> 12.95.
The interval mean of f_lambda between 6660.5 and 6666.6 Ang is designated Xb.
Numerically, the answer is 12.9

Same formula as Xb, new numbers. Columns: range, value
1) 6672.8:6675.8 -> 12.8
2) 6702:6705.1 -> 13.2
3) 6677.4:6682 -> 13.3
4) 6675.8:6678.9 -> 12.6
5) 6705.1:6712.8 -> 13.1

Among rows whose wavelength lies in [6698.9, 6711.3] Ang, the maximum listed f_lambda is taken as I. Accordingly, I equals 13.45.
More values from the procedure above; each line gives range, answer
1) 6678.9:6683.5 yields 13.51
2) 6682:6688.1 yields 13.47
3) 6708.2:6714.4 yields 13.16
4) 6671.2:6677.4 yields 13.08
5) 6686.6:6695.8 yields 13.28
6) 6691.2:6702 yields 13.52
